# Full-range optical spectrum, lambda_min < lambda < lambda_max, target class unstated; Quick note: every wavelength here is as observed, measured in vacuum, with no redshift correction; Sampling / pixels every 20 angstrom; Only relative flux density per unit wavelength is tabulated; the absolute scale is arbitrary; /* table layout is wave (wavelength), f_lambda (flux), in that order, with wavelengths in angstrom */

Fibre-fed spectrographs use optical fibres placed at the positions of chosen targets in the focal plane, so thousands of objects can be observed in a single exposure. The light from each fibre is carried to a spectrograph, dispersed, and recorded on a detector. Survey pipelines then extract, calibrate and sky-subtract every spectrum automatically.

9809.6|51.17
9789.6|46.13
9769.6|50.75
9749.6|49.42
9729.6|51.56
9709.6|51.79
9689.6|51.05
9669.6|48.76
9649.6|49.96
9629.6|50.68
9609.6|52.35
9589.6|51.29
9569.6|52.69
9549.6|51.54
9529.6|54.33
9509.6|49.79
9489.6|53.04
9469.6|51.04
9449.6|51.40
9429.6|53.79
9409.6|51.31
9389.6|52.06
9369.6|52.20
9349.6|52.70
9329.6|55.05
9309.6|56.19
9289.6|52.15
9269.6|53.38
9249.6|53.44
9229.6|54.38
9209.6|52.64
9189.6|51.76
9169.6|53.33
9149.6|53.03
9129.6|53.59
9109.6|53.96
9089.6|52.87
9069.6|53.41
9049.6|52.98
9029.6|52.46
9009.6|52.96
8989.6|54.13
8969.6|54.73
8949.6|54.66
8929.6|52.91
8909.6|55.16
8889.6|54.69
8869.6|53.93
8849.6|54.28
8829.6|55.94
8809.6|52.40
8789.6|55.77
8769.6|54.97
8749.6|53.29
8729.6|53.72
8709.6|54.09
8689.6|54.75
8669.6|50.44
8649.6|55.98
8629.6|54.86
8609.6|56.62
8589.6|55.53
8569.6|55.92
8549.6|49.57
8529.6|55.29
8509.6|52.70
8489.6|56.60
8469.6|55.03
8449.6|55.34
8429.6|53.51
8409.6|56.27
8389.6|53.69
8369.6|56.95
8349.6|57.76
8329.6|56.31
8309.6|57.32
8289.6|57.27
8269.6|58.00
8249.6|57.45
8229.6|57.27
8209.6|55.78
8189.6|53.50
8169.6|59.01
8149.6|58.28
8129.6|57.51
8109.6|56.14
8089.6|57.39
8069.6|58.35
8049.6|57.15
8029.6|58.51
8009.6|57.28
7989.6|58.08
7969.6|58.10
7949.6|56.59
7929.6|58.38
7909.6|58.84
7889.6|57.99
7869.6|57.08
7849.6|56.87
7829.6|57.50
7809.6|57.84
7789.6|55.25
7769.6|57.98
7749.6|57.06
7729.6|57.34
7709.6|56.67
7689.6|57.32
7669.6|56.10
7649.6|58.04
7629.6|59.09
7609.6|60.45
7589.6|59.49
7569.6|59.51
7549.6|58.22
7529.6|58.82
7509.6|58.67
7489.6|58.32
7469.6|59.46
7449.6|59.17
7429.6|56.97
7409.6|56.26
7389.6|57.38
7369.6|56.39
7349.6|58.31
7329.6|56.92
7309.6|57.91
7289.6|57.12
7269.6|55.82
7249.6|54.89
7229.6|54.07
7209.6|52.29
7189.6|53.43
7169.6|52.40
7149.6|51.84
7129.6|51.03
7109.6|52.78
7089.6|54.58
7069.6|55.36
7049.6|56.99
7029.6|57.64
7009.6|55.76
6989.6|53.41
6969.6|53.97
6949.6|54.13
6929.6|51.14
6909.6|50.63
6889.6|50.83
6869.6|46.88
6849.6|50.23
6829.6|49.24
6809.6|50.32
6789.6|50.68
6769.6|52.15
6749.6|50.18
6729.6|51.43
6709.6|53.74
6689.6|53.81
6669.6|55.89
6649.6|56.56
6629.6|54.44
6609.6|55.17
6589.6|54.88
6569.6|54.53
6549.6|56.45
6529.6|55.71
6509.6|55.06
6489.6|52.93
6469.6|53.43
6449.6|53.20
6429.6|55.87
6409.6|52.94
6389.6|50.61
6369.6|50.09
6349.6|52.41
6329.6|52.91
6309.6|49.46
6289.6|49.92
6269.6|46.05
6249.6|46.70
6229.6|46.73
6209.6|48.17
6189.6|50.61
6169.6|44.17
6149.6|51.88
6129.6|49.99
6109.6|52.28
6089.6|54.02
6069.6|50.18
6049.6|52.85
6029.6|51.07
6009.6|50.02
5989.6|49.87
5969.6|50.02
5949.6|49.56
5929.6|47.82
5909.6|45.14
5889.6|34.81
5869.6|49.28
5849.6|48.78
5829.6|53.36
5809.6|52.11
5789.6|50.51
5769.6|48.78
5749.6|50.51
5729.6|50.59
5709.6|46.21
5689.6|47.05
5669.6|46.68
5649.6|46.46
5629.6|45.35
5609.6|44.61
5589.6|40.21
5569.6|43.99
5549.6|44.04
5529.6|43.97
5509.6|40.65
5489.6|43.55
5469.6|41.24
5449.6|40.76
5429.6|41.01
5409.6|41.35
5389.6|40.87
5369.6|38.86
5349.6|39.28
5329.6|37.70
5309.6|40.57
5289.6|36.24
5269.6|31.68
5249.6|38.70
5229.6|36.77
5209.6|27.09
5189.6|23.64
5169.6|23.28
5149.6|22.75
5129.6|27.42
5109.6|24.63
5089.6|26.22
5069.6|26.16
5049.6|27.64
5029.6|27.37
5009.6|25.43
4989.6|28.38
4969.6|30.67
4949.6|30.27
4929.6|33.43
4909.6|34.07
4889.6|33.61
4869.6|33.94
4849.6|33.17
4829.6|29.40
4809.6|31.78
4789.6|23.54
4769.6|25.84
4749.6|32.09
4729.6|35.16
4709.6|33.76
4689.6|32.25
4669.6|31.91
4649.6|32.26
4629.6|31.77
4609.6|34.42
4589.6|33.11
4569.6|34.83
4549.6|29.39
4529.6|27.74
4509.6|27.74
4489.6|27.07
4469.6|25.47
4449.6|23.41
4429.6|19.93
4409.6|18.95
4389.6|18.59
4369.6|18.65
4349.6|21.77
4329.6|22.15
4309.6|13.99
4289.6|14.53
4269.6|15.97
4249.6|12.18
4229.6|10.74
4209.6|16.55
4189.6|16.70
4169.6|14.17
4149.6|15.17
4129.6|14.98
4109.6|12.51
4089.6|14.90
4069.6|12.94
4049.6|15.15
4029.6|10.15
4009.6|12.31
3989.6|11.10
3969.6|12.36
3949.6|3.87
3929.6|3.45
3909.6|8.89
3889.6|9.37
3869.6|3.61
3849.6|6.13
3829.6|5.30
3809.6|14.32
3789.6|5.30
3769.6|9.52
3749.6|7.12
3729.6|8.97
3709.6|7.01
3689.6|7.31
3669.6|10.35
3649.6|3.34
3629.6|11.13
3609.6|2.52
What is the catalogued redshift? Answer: 0.00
